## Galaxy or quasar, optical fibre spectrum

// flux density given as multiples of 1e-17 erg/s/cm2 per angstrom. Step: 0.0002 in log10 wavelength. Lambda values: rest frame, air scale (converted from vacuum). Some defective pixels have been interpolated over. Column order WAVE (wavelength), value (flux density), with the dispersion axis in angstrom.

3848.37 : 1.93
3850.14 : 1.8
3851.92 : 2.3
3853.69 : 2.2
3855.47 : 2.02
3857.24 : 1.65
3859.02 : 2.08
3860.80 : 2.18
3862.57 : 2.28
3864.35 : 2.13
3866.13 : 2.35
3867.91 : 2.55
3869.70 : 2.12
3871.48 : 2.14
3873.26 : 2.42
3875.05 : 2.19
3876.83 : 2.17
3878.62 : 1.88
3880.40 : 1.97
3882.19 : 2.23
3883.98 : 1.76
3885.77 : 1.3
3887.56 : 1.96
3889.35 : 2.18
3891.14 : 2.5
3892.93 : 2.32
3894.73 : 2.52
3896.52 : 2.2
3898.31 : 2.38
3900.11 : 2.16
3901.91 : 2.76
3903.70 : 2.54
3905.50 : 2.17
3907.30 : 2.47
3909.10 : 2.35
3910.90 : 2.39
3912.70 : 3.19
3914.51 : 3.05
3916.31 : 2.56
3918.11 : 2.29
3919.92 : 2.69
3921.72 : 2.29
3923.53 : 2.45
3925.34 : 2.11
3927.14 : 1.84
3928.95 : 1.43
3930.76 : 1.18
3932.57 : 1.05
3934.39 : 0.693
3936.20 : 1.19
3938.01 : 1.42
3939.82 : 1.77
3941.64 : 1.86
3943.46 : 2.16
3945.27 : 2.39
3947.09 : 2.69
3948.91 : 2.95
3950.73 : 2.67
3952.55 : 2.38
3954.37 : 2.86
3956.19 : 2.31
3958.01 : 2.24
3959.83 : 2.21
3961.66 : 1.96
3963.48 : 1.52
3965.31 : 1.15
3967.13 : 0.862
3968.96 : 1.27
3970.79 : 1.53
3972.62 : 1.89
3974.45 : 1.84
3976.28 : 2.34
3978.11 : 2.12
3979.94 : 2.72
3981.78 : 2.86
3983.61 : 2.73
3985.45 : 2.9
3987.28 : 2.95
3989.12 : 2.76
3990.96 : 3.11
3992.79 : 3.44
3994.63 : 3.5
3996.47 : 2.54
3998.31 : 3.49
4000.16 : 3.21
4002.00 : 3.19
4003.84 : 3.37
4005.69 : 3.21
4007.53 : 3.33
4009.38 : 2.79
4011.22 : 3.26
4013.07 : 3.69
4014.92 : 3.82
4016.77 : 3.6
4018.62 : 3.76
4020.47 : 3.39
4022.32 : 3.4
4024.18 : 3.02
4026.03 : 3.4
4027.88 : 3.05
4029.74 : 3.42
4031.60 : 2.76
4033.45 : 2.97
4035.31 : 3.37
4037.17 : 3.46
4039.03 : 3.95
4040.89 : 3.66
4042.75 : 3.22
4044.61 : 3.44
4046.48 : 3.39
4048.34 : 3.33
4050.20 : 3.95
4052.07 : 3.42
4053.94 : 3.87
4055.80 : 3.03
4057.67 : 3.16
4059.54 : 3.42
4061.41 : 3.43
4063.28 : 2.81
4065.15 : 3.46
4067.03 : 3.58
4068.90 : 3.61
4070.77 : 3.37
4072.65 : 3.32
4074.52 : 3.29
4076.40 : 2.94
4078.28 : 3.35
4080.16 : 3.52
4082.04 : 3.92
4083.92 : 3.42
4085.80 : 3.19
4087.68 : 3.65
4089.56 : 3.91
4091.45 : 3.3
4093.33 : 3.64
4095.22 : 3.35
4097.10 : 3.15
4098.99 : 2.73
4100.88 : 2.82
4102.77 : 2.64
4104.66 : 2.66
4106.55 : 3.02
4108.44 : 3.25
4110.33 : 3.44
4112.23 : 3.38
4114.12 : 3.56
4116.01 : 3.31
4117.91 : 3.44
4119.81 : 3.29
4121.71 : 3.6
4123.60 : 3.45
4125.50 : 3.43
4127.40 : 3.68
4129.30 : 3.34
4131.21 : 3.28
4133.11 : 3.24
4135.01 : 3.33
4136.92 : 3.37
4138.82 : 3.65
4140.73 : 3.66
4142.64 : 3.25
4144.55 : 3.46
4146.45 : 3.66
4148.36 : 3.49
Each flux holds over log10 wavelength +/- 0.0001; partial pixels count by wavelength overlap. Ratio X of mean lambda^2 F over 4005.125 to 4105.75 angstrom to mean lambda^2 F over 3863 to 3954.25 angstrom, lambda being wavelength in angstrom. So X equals 1.66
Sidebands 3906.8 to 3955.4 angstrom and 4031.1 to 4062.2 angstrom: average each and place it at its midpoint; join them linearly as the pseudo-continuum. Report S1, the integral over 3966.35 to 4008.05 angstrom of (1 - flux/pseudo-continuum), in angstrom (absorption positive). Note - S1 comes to 2.0 angstrom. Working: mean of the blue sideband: 2.16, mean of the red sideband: 3.41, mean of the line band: 2.66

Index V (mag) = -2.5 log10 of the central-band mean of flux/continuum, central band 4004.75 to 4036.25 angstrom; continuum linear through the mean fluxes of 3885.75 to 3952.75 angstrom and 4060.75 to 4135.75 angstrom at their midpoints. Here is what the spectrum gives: -0.17 mag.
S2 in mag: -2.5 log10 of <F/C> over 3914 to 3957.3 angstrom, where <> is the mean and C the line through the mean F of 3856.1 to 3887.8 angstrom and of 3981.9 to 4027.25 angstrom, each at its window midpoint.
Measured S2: 0.25 mag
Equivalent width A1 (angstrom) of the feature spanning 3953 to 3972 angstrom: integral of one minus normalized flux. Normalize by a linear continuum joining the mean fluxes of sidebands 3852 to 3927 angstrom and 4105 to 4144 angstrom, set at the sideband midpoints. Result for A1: 5.85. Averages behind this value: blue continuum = 2.27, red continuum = 3.39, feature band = 1.81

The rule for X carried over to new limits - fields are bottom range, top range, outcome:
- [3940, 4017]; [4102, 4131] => 1.36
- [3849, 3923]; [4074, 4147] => 1.65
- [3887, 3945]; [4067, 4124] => 1.71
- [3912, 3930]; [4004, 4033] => 1.47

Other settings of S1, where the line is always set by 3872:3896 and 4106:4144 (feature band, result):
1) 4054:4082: -2.23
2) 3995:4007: -1.98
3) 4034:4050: -2.87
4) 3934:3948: 3.53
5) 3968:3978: 3.06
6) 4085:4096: -1.01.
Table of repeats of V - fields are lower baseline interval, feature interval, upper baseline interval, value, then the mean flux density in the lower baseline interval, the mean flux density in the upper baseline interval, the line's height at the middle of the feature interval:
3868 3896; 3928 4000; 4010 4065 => 0.274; 2.12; 3.39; 2.79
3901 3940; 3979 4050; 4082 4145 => -0.204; 2.09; 3.34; 2.7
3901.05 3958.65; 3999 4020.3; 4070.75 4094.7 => -0.186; 2.2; 3.45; 2.85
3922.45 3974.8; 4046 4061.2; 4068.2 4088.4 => -0.111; 1.86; 3.41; 3.12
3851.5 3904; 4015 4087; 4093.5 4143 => -0.143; 2.18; 3.29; 2.98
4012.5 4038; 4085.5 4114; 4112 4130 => 0.070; 3.36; 3.45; 3.43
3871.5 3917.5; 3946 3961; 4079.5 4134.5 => 0.025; 2.3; 3.33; 2.59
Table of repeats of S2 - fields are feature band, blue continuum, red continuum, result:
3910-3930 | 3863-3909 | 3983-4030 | 0.05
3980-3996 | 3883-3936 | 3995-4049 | -0.01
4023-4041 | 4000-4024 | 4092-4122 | 0.02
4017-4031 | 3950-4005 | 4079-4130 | -0.20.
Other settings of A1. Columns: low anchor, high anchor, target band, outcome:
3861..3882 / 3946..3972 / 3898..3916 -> -3.5 angstrom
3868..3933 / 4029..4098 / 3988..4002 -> -1.2 angstrom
